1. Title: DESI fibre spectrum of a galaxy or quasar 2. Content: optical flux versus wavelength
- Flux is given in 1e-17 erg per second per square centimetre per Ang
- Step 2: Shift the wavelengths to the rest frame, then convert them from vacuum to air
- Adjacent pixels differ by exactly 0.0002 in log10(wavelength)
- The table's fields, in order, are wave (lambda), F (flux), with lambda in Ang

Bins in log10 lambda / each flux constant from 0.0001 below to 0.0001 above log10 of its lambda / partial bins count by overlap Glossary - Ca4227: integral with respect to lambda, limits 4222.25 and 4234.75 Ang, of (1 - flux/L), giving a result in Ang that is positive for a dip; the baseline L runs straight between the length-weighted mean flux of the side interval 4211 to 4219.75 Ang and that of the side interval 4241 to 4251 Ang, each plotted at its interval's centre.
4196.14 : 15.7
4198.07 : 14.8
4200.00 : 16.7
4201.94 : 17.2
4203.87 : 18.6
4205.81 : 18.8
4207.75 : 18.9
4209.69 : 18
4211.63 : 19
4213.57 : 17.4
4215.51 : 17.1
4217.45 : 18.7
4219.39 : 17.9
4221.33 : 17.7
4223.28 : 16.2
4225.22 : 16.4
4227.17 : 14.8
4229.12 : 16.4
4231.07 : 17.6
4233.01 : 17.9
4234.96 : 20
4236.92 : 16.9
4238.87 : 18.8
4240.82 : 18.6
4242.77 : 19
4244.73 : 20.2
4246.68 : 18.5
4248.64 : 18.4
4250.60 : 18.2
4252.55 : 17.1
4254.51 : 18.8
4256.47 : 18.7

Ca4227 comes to 1.1 Ang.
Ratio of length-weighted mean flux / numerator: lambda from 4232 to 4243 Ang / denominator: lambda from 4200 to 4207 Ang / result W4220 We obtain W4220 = 1.03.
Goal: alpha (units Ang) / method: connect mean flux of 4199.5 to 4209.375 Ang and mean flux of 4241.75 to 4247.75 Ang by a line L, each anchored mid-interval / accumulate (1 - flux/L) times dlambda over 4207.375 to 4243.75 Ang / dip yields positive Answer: 1.83 Ang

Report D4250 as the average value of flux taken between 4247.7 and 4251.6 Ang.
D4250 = 18.3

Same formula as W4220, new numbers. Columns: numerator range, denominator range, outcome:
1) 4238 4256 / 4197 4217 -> 1.05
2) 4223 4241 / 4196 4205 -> 1.04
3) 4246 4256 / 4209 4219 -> 1.01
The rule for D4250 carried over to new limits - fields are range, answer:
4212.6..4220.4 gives 17.8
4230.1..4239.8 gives 18.2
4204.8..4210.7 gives 18.5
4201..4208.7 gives 18.4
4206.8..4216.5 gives 18.1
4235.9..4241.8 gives 18.1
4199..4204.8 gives 17.5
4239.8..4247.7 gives 19.1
